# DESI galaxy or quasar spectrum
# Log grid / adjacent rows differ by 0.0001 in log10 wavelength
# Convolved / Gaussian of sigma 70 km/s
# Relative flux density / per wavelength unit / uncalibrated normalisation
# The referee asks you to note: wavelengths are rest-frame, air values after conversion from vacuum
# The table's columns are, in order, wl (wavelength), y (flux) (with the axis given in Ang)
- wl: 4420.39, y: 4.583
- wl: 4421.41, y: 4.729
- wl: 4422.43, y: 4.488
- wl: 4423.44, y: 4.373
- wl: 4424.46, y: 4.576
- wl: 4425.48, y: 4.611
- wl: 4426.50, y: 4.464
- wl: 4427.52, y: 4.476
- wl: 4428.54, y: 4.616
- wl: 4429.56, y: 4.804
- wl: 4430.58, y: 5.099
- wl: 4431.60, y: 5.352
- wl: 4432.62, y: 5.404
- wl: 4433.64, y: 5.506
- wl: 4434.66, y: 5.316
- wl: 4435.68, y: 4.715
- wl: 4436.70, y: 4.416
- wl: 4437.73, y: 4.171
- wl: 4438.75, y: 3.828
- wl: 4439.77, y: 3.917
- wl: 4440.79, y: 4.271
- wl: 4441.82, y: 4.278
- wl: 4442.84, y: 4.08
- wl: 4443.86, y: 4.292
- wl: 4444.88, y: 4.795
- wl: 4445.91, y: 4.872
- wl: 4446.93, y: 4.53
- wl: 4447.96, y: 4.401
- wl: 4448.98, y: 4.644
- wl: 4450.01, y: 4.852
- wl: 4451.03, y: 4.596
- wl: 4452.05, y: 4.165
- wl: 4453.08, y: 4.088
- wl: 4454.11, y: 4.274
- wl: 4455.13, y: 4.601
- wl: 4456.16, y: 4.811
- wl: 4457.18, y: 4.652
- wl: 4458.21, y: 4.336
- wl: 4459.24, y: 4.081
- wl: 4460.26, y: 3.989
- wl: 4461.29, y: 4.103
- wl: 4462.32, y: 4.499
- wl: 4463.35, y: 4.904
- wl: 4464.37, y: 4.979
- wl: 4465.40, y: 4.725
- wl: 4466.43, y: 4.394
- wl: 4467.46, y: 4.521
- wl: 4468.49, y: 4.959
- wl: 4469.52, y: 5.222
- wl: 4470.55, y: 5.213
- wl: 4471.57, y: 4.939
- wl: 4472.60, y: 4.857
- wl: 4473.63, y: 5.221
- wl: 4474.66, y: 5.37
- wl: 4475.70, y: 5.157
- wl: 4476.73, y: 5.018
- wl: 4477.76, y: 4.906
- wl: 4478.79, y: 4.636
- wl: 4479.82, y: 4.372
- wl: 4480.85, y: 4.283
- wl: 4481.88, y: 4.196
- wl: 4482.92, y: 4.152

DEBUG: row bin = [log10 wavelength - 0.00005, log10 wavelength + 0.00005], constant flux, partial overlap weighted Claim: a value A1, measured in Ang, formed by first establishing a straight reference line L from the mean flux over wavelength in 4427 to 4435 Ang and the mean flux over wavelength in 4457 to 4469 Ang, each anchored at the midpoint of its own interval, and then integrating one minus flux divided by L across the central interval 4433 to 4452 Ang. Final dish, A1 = 1.3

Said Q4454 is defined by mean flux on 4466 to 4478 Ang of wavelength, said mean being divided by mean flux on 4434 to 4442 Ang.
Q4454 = 1.14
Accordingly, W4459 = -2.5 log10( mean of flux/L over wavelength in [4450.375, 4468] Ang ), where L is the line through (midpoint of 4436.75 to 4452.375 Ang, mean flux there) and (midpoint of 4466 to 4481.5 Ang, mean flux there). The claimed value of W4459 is 0.04 mag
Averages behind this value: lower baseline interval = 4.38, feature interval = 4.46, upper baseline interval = 4.87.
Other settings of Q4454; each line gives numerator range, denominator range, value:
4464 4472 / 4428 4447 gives 1.05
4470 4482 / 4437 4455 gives 1.12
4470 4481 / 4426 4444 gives 1.07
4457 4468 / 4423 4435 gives 0.91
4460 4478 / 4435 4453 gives 1.10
